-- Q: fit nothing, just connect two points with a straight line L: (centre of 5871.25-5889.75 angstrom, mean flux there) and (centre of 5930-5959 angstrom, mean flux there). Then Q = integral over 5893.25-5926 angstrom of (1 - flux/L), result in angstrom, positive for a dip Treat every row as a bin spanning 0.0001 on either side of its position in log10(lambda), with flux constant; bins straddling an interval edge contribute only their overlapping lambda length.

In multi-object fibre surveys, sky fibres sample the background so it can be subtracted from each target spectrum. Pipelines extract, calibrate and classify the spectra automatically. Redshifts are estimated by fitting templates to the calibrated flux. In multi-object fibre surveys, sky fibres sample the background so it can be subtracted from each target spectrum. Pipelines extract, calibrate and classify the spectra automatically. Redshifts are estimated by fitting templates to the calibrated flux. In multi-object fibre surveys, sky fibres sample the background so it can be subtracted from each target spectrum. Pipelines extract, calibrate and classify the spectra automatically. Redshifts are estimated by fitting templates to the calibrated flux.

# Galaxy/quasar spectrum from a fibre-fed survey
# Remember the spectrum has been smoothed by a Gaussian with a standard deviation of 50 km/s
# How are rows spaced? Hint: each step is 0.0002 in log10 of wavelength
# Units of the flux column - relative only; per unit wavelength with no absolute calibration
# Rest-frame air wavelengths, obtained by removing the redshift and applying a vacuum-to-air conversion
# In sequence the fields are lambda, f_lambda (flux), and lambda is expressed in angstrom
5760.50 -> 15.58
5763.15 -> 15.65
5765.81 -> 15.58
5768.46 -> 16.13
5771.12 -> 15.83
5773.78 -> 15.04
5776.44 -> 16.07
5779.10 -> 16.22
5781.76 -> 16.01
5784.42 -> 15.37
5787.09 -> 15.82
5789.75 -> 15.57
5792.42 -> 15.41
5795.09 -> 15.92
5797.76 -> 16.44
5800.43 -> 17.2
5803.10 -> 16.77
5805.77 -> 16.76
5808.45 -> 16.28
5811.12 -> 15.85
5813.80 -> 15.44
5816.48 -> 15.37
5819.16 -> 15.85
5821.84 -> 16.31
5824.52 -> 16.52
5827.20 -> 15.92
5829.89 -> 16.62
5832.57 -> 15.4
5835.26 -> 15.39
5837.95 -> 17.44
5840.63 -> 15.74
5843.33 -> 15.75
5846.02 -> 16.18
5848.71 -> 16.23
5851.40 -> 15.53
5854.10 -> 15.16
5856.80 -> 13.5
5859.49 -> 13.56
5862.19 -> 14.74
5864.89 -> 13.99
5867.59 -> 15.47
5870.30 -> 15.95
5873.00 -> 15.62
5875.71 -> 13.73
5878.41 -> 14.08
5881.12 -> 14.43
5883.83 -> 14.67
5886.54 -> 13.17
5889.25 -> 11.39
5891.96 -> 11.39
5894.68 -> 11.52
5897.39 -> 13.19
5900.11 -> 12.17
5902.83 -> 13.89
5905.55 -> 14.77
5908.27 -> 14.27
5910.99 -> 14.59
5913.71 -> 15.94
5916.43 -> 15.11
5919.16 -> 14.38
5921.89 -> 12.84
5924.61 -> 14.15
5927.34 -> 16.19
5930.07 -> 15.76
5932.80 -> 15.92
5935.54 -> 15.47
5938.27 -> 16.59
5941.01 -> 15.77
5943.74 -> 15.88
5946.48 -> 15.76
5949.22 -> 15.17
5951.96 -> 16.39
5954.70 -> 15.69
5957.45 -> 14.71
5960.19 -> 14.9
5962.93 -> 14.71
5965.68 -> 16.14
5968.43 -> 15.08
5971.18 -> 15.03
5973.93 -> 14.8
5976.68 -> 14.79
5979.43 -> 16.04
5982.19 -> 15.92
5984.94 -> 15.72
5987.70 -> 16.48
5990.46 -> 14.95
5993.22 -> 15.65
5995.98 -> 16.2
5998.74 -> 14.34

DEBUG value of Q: 2.0 angstrom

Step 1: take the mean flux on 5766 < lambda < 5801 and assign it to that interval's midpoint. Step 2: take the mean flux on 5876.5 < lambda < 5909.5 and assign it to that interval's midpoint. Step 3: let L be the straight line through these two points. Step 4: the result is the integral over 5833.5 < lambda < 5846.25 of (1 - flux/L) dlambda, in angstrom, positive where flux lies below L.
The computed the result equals -1.4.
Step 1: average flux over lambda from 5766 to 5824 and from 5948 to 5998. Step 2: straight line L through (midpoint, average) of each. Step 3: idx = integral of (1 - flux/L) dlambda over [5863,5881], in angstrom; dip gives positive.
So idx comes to 1.1 angstrom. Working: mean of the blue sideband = 16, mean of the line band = 14.8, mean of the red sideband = 15.5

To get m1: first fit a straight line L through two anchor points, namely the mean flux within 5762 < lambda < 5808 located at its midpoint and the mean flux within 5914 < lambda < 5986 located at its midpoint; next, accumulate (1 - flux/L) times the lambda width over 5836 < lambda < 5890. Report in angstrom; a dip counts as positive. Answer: 2.9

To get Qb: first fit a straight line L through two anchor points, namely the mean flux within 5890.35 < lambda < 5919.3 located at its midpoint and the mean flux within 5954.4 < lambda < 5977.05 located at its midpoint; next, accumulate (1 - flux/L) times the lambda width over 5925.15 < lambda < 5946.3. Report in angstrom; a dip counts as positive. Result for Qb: -2.1 angstrom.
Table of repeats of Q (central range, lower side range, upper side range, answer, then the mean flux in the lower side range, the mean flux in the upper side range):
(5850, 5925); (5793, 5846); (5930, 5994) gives 8.6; 16.1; 15.5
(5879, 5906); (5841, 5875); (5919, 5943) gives 3.9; 15.1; 15.3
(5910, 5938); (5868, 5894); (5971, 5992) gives -1.1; 13.8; 15.5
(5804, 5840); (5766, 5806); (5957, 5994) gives -0.5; 16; 15.4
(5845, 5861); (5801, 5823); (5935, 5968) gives 1.0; 16.1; 15.6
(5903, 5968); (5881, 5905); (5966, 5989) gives -4.9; 12.9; 15.5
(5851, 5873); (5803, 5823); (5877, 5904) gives -1.0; 16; 13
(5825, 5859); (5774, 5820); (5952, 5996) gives 0.3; 16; 15.4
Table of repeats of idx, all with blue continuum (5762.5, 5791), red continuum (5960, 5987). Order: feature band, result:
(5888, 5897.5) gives 2.3 angstrom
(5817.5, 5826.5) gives -0.3 angstrom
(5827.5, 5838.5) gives -0.3 angstrom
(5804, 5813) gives -0.3 angstrom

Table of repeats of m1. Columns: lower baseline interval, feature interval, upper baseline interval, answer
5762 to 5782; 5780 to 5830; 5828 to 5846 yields -0.4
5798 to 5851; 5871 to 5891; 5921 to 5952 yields 2.4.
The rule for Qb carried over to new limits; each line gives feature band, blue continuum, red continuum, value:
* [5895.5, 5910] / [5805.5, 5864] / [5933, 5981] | 1.8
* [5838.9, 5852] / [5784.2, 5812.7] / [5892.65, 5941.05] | -0.4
